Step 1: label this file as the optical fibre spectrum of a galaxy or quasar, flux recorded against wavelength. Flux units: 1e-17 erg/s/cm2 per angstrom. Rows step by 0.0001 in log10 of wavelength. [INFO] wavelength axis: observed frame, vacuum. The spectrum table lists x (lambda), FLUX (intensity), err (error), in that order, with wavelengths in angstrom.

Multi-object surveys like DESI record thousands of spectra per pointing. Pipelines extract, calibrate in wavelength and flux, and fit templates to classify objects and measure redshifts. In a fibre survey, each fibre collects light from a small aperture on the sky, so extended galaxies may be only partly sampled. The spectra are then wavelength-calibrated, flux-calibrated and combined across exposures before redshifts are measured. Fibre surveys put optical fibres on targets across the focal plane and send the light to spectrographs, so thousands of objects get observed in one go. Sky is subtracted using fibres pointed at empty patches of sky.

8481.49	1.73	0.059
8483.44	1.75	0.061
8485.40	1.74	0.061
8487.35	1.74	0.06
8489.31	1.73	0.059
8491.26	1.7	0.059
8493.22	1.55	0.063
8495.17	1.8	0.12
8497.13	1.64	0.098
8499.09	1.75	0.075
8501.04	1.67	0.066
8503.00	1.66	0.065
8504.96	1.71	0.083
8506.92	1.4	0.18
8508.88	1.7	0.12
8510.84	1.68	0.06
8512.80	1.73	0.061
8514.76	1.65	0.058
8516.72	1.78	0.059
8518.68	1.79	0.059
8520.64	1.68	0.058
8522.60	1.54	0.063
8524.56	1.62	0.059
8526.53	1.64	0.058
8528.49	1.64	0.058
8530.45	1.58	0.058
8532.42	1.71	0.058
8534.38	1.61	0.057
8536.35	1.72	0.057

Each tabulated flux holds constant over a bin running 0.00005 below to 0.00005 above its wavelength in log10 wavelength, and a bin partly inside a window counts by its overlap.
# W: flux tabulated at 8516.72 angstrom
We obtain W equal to 1.78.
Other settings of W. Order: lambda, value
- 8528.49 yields 1.64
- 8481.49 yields 1.73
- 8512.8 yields 1.73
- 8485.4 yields 1.74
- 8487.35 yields 1.74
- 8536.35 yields 1.72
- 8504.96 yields 1.71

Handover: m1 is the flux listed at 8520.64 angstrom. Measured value 1.68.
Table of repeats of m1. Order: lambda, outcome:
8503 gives 1.66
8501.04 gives 1.67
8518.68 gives 1.79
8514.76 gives 1.65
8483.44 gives 1.75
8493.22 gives 1.55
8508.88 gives 1.7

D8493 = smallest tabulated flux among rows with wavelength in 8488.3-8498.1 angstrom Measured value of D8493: 1.55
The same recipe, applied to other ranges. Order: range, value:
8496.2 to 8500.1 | 1.64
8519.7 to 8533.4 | 1.54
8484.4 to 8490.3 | 1.73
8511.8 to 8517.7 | 1.65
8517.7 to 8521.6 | 1.68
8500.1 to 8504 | 1.66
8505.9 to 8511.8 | 1.4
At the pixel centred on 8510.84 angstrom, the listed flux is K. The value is 1.68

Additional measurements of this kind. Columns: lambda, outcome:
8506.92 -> 1.4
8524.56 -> 1.62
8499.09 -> 1.75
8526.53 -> 1.64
